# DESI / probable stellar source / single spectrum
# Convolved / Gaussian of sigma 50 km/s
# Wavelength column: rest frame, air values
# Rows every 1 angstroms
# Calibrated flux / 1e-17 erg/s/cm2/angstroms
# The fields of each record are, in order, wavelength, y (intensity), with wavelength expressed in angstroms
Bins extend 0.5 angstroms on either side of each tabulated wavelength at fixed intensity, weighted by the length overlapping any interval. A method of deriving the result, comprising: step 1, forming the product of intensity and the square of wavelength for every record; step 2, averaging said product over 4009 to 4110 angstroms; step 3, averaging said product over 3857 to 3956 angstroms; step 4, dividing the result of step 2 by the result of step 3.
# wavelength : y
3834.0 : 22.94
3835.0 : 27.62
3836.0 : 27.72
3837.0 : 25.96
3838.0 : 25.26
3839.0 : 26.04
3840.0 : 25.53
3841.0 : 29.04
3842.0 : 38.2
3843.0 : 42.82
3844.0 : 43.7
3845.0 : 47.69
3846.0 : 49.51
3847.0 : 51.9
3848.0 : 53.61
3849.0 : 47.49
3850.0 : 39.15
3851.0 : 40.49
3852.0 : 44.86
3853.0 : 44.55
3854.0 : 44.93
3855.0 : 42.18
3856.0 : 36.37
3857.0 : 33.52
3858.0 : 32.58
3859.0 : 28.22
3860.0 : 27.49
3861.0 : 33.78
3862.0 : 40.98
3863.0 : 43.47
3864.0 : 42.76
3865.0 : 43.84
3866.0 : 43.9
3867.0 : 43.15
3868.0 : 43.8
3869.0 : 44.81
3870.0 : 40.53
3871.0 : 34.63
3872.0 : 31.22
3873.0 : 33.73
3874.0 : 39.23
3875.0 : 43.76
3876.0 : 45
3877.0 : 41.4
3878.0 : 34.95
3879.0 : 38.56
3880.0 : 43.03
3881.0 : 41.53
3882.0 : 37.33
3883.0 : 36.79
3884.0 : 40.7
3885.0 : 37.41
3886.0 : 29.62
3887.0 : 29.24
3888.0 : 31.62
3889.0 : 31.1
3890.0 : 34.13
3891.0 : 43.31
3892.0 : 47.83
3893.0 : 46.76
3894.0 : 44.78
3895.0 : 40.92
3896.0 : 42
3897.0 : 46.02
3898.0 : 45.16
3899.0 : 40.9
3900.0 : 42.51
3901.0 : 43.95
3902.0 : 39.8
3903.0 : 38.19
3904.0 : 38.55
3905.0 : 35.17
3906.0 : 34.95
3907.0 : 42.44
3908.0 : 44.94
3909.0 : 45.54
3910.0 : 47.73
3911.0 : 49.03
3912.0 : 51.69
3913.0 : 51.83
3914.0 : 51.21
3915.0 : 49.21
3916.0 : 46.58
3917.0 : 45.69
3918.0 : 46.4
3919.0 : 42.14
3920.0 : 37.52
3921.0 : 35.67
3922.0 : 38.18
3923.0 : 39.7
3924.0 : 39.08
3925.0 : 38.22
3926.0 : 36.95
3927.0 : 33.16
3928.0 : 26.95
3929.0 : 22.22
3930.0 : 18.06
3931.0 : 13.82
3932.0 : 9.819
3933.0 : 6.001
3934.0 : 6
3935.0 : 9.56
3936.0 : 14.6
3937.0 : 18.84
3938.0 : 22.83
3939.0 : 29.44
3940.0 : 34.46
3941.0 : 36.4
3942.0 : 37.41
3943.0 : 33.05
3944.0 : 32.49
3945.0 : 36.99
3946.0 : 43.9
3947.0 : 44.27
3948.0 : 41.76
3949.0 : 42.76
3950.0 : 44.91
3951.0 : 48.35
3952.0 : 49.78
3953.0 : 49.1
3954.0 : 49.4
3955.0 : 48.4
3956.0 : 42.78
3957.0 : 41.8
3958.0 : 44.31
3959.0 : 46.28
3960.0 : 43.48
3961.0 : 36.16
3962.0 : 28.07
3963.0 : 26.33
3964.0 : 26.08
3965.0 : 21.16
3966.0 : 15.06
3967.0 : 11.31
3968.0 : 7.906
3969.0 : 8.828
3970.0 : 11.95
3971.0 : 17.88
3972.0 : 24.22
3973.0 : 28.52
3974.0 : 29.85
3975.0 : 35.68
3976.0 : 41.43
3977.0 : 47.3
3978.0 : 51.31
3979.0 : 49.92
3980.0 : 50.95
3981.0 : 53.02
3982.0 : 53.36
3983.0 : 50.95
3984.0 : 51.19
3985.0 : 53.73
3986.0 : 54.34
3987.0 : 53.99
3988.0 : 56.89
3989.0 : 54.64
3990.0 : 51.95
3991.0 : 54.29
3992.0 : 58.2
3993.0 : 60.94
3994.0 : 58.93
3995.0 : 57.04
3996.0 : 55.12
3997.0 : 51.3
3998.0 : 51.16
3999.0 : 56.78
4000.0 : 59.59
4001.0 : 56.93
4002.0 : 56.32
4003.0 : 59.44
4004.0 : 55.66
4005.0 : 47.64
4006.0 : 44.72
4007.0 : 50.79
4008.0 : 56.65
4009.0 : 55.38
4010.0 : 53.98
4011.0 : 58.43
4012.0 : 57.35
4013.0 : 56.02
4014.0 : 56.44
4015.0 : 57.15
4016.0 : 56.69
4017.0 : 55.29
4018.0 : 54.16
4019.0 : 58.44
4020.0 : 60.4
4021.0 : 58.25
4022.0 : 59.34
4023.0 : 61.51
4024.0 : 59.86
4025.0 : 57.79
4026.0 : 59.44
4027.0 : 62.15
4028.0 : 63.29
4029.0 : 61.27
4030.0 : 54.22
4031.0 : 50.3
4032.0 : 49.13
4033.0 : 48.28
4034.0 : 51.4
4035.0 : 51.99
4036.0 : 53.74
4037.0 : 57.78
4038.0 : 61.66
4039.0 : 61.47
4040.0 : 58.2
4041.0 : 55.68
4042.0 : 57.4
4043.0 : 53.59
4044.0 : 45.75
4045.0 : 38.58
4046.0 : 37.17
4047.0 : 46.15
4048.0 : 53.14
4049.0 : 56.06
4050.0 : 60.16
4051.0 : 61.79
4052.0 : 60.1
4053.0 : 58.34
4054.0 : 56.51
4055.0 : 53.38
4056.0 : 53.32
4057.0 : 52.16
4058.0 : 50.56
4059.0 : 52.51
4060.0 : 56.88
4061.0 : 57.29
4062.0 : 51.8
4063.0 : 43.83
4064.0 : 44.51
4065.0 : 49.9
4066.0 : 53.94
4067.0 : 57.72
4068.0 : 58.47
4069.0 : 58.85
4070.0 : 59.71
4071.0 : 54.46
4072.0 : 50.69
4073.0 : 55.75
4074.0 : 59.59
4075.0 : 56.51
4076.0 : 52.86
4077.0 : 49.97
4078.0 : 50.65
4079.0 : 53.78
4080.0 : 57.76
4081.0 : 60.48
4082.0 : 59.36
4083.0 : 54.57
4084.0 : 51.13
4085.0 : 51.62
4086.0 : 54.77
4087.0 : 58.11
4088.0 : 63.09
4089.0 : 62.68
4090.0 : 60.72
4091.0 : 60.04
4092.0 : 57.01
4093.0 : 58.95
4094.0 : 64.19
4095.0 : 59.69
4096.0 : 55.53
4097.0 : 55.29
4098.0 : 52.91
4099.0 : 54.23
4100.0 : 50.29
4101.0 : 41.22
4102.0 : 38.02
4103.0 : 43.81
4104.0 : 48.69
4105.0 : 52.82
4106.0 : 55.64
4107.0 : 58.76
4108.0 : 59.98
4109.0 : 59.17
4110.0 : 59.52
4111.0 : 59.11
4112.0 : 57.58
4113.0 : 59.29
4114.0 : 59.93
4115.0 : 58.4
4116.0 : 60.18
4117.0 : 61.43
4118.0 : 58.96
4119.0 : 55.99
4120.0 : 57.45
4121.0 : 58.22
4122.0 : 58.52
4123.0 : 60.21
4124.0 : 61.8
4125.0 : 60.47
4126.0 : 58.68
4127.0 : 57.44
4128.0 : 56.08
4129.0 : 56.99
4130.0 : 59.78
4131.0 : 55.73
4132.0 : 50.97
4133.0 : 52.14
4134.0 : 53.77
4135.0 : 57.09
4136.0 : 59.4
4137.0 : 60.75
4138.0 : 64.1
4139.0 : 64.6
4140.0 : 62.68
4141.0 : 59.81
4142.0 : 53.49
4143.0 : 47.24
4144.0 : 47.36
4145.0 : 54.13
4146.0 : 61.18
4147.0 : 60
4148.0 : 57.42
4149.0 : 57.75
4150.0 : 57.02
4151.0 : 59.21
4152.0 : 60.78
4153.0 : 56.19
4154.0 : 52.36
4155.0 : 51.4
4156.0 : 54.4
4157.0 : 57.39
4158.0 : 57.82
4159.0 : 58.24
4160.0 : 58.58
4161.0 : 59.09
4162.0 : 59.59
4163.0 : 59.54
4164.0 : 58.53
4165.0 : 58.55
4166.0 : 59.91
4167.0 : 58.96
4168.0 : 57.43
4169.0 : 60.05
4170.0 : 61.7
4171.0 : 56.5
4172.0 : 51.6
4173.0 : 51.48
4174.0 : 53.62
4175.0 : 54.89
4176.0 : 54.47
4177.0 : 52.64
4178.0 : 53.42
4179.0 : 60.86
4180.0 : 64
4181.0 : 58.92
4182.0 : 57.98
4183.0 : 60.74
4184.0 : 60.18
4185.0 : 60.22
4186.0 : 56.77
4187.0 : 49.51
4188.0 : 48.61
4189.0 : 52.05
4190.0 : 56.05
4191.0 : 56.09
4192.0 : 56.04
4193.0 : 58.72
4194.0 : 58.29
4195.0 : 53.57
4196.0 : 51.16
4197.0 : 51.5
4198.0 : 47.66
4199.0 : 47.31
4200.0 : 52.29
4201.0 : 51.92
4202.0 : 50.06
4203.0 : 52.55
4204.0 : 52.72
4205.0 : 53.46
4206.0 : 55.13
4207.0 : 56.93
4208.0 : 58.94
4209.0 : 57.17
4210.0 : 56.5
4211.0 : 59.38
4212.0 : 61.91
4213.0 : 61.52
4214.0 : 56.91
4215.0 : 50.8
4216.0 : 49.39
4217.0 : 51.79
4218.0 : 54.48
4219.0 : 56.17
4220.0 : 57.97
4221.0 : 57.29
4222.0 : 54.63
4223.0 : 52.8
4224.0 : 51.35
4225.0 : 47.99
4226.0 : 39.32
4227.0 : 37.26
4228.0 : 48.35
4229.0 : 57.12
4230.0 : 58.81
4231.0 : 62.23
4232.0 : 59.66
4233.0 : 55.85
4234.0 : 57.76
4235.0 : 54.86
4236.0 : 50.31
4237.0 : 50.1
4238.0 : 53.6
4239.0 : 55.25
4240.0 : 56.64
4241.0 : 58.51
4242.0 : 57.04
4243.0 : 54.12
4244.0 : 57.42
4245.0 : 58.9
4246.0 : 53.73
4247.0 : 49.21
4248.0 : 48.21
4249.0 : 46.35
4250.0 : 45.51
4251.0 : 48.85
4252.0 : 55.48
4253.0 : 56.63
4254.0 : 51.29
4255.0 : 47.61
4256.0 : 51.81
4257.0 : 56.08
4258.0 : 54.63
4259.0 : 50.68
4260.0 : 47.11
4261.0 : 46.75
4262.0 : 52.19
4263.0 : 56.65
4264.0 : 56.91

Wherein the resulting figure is 1.58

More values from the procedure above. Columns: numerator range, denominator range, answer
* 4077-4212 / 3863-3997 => 1.61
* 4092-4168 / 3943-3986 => 1.63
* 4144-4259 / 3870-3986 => 1.70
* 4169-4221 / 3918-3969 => 1.96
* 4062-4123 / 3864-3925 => 1.49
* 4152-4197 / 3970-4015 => 1.22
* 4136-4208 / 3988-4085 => 1.09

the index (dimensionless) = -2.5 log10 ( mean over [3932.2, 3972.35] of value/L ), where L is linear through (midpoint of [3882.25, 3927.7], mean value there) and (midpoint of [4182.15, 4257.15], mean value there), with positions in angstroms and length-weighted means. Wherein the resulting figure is 0.37 mag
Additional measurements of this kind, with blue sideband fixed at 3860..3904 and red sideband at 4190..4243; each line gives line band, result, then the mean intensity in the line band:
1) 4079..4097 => -0.19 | 58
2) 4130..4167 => -0.12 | 57.2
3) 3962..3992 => 0.16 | 37.9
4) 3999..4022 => -0.23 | 55.8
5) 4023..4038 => -0.21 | 56.1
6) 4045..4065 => -0.11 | 52.5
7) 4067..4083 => -0.16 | 55.9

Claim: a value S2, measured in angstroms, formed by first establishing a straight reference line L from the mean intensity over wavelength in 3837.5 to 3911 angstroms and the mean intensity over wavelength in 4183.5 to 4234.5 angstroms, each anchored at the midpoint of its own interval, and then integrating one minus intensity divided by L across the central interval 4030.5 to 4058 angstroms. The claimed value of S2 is -3.7 angstroms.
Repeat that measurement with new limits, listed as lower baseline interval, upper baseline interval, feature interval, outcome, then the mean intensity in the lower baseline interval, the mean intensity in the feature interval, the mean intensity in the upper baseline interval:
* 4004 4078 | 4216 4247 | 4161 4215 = -1.9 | 54.7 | 56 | 53.9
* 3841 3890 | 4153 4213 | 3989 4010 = -3.8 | 39.6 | 54.9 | 55.9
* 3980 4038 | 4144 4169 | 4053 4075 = 0.9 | 55.5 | 54.1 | 57.6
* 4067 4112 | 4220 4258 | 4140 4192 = -2.3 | 55.5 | 56.6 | 53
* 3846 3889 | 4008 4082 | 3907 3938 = 7.2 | 39.5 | 33.8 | 55.1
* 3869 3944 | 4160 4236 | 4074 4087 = -1.9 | 36.5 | 54.8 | 55.2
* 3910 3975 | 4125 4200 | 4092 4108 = -1.0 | 33.2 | 53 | 56.5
